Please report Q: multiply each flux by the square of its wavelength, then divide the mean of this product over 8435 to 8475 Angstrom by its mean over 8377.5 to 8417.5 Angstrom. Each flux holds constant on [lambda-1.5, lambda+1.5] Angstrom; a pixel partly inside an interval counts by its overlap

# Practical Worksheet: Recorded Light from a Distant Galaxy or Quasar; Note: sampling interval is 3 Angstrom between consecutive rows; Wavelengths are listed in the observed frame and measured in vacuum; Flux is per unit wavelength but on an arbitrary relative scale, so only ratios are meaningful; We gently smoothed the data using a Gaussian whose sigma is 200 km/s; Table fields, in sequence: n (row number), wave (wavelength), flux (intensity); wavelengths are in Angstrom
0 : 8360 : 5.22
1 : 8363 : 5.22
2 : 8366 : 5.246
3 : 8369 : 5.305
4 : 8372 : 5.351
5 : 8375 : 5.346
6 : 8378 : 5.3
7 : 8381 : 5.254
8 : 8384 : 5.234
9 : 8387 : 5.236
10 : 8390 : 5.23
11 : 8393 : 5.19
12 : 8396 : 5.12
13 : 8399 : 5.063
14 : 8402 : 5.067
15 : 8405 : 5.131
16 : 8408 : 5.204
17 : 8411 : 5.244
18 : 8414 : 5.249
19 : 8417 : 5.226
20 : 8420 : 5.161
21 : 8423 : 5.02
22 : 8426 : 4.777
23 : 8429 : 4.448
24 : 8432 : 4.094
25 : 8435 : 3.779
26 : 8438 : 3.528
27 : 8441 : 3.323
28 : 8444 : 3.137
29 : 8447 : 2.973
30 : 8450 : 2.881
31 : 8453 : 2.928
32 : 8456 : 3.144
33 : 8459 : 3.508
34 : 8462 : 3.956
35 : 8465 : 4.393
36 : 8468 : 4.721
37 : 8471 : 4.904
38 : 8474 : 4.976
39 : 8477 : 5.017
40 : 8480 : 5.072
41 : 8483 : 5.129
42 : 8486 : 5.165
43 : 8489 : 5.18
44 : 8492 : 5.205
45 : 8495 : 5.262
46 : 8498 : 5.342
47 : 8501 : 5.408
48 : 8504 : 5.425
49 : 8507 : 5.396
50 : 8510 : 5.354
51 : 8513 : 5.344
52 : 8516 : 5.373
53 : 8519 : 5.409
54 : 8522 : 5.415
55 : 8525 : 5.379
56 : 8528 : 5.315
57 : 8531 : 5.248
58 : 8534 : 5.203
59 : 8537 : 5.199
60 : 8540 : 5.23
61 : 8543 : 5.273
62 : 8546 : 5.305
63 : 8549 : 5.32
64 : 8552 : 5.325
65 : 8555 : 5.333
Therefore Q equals 0.72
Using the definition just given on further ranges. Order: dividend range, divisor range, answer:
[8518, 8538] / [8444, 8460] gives 1.76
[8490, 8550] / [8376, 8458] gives 1.21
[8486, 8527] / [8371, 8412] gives 1.05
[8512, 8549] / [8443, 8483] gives 1.34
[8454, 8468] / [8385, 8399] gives 0.75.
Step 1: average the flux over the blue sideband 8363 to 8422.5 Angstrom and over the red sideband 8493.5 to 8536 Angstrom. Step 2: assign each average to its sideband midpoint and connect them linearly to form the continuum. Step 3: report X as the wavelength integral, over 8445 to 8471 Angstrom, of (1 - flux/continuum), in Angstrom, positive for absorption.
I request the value 8.1 Angstrom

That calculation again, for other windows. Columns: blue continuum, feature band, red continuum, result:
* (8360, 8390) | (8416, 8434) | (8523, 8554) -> 1.80 Angstrom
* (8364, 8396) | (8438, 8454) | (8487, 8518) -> 6.64 Angstrom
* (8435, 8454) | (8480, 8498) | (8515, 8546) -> -3.84 Angstrom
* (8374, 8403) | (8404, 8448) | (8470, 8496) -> 6.28 Angstrom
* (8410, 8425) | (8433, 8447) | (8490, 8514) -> 4.82 Angstrom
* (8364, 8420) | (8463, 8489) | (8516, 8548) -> 1.73 Angstrom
